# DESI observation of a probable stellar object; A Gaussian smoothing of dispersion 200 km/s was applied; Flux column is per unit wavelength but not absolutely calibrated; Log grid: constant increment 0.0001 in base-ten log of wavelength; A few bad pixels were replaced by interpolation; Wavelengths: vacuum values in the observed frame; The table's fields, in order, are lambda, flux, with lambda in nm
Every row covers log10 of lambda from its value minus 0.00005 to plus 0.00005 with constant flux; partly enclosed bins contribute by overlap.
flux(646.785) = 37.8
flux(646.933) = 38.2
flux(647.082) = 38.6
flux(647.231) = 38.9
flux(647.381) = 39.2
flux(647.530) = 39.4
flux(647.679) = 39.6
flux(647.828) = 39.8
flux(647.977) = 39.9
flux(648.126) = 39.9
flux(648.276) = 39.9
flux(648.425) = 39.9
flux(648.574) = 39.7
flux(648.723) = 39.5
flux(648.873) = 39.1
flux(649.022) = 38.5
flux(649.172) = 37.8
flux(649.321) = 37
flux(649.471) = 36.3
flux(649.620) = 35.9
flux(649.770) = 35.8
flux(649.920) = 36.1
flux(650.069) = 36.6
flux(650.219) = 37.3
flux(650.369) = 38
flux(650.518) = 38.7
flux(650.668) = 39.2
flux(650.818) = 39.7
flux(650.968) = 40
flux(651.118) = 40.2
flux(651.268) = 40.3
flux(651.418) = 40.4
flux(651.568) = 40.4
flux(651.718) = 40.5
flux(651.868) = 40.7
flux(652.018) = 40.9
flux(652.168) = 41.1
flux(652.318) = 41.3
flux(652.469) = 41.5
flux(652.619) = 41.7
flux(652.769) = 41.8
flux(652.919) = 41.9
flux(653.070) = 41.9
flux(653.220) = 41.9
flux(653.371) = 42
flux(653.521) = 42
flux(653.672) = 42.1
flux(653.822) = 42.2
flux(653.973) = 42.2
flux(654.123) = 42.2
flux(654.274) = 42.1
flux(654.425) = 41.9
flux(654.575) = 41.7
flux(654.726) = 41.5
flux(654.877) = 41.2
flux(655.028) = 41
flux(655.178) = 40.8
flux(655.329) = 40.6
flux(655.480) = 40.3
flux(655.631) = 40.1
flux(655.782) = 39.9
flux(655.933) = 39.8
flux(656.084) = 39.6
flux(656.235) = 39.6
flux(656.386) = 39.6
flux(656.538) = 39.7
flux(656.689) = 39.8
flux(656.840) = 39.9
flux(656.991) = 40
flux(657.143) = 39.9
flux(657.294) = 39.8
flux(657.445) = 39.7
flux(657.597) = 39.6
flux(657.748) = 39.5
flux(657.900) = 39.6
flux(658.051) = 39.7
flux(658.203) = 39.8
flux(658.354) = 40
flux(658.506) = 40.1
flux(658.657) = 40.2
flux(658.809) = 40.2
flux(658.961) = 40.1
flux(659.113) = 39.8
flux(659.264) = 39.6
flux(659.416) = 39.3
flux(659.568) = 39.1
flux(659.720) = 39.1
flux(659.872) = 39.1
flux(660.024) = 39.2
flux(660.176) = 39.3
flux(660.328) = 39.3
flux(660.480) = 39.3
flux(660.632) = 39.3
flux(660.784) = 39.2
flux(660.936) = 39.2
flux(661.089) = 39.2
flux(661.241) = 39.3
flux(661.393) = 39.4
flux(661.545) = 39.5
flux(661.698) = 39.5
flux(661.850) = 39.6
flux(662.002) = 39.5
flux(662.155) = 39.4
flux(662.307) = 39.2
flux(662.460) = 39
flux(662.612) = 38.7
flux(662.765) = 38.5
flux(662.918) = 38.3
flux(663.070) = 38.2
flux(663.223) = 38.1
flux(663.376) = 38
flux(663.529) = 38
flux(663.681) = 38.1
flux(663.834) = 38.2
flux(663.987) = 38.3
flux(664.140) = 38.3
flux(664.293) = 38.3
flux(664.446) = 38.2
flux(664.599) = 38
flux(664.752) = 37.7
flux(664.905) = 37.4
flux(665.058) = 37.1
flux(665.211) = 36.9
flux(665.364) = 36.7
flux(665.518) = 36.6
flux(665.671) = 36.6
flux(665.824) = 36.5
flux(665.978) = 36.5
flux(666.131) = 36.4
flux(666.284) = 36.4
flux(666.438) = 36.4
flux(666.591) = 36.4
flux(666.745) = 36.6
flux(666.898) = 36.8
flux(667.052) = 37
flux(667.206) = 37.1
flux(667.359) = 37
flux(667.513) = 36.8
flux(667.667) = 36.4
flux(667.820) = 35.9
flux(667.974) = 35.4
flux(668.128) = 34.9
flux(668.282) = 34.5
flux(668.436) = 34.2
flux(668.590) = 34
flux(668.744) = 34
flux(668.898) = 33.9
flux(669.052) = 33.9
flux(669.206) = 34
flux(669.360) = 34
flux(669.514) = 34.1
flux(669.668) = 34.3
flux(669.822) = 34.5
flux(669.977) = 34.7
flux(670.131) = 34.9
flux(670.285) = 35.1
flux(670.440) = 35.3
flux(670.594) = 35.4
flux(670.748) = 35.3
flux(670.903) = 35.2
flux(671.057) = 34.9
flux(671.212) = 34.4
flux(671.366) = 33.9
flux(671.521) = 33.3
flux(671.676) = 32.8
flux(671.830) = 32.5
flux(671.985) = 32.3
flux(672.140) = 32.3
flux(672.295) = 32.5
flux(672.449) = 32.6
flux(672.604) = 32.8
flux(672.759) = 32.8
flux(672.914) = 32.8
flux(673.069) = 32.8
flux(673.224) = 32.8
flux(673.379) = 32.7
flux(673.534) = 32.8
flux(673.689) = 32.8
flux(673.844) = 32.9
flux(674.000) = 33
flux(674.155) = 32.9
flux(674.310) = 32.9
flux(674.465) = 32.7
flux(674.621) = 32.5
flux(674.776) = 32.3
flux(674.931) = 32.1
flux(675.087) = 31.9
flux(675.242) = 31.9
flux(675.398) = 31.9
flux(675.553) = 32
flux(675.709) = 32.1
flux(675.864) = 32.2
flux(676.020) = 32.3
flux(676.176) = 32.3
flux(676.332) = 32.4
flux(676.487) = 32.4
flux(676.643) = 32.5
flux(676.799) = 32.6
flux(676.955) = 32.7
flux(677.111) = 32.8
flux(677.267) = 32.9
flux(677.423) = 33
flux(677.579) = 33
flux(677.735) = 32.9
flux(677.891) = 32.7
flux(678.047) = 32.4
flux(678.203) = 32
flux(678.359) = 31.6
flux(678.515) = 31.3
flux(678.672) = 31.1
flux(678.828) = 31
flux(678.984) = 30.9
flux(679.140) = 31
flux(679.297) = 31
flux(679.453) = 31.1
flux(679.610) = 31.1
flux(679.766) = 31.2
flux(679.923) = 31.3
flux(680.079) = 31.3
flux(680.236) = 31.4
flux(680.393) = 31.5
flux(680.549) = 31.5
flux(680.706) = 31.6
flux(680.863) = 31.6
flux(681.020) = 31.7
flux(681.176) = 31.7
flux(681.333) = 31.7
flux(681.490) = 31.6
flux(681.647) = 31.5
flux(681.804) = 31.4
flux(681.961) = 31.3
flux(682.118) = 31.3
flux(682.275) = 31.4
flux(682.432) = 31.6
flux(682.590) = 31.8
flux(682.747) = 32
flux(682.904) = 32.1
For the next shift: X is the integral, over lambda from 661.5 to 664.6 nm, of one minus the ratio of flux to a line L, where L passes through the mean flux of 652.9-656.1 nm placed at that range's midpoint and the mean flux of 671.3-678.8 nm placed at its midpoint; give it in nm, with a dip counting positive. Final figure -0.079 nm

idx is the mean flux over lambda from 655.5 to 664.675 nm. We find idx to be 39.3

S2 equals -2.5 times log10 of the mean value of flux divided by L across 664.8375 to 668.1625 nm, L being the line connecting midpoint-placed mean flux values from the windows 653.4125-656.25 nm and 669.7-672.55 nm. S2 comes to -0.016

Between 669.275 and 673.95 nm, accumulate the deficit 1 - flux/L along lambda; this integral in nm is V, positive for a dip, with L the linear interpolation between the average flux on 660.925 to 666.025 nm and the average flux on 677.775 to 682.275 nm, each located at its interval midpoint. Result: 0.17 nm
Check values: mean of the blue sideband 38.2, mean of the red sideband 31.5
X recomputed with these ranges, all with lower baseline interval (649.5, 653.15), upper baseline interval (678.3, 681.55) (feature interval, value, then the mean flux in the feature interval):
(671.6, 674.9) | 0.06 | 32.7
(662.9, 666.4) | -0.17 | 37.5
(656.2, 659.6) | -0.18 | 39.8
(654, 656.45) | -0.14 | 40.8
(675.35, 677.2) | 0.00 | 32.4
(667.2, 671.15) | -0.06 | 35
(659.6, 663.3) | -0.24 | 39.1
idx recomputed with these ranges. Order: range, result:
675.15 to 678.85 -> 32.3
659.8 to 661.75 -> 39.3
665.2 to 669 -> 36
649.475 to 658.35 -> 40.2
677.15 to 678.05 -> 32.9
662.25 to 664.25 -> 38.4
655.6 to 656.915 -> 39.8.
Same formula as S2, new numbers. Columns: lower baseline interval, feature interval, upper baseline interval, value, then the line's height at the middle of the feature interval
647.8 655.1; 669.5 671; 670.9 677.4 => -0.03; 34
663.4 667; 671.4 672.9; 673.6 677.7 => 0.05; 34.1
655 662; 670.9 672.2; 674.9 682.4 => 0.04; 34.6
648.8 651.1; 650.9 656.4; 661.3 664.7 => -0.08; 38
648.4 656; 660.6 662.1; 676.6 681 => -0.06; 37.3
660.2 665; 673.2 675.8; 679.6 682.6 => 0.05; 34.1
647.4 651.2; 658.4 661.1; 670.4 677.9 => -0.09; 36.2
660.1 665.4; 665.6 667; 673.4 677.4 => 0.01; 36.9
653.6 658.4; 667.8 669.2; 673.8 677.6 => 0.03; 35.4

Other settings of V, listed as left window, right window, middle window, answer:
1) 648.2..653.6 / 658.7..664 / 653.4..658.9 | -0.164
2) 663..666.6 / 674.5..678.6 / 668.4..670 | 0.062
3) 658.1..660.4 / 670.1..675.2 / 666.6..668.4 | -0.024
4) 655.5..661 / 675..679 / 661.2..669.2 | -0.060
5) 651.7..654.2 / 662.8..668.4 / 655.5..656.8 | 0.023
